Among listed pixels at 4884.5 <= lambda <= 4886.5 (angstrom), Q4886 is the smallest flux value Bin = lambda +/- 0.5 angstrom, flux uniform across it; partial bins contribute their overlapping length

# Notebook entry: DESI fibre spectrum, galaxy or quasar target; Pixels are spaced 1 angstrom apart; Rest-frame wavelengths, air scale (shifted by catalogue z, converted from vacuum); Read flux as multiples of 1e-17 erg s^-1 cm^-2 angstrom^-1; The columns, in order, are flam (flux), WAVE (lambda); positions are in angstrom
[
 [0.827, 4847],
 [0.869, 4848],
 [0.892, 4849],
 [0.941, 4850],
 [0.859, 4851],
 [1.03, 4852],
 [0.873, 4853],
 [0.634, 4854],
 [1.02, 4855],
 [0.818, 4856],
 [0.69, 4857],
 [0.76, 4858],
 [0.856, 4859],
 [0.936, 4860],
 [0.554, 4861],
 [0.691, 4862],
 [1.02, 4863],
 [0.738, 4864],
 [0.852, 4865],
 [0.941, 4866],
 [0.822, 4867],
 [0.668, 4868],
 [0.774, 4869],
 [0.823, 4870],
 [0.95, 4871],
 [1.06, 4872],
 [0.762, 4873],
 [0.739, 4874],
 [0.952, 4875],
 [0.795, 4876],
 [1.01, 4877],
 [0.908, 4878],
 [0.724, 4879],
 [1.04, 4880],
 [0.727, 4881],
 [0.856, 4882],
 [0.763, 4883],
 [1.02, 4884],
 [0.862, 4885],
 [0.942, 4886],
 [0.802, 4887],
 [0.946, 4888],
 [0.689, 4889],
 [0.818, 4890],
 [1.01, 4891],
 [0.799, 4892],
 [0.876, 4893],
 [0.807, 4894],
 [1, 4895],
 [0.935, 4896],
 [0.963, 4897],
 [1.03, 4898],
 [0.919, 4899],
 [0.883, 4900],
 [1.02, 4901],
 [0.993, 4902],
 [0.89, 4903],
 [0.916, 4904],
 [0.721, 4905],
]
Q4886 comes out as 0.862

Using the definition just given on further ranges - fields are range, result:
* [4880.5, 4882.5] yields 0.727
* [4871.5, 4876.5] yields 0.739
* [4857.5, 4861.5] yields 0.554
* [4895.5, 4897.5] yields 0.935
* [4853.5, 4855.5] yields 0.634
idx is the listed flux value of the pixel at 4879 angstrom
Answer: 0.724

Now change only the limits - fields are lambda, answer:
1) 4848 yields 0.869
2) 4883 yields 0.763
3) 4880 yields 1.04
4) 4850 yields 0.941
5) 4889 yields 0.689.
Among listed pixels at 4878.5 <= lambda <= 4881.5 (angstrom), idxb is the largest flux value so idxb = 1.04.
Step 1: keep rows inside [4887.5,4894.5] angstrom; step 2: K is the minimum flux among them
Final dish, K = 0.689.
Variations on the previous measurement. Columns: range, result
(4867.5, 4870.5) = 0.668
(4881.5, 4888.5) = 0.763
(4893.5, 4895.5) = 0.807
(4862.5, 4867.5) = 0.738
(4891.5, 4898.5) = 0.799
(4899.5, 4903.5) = 0.883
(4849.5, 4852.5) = 0.859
